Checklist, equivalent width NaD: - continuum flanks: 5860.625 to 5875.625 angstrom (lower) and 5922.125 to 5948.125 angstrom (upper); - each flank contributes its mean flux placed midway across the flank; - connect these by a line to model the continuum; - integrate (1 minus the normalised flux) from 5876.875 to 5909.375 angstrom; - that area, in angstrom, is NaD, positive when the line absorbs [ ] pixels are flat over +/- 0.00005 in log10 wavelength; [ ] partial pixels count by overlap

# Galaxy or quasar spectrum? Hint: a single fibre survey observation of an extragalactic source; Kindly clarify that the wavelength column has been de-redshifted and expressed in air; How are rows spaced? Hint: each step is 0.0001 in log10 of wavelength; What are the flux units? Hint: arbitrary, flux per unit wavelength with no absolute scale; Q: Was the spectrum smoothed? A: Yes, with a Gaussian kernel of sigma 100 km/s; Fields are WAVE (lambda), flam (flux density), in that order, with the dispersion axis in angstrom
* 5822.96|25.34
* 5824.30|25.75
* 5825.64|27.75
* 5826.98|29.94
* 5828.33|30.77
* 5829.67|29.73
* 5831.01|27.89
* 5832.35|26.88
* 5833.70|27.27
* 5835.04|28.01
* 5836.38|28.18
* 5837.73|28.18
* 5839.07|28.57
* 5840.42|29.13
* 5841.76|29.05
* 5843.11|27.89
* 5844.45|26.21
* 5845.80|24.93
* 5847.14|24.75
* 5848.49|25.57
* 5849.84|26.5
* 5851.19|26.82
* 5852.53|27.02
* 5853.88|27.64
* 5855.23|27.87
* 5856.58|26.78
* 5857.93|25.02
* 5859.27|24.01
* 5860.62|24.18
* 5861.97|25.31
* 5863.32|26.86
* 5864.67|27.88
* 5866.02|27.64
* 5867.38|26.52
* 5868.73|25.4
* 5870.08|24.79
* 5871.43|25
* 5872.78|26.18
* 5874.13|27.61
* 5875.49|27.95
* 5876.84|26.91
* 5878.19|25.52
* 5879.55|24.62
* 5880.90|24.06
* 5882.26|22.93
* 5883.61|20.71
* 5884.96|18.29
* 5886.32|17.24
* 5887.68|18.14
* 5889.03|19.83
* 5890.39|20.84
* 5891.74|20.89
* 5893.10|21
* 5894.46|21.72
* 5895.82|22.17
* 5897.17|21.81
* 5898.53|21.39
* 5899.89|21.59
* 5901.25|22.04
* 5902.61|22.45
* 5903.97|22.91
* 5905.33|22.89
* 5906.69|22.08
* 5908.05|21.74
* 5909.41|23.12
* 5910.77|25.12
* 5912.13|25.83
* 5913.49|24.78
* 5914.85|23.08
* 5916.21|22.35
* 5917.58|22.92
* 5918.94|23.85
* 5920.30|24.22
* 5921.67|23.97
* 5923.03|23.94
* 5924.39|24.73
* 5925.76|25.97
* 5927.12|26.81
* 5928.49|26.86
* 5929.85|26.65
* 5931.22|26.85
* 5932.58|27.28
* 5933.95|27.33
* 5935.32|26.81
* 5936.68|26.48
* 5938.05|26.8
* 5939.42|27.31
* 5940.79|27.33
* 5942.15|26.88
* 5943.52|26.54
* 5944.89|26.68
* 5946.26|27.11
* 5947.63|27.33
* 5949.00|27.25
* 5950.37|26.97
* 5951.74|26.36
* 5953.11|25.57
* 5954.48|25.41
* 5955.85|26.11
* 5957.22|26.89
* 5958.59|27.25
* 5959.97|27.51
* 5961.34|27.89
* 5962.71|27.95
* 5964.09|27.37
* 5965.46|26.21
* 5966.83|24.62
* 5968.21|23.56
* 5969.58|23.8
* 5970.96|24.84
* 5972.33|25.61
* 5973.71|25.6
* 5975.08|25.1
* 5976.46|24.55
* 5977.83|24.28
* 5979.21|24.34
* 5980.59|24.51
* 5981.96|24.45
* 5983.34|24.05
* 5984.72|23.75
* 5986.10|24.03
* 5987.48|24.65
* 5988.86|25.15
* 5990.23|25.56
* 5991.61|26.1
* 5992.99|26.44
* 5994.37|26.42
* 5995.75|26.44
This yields 5.75 angstrom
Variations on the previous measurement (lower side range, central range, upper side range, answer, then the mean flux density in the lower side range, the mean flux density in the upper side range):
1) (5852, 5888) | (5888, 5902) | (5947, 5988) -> 2.15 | 24.9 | 25.6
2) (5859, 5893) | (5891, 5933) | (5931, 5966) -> 2.98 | 23.9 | 26.9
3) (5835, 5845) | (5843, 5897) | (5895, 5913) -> 2.54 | 28.2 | 22.7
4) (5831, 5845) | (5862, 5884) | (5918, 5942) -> 1.23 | 28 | 26.1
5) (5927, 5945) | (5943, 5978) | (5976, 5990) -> -0.68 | 26.9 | 24.4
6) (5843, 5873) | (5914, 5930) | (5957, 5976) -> 0.90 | 26.1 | 26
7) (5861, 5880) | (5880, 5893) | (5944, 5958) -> 2.92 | 26.3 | 26.6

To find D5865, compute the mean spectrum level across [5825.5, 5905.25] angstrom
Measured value 25.1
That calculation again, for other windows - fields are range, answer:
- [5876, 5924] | 22.5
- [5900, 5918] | 23.1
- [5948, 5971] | 26.3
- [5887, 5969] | 24.8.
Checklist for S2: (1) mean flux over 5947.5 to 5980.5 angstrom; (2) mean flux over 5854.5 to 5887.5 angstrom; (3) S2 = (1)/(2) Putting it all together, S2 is 1.0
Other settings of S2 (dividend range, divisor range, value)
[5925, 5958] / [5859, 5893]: 1.12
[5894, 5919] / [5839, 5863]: 0.86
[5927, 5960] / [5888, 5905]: 1.25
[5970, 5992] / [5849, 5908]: 1.04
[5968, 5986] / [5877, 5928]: 1.08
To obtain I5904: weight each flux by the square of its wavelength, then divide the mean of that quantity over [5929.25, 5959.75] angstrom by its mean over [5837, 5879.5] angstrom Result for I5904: 1.04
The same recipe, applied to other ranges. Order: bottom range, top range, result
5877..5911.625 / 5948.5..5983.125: 1.20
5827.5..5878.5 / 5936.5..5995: 1.00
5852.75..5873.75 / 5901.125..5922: 0.91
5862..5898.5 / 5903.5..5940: 1.07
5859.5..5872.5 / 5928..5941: 1.07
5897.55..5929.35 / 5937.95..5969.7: 1.14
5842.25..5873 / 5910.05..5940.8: 1.00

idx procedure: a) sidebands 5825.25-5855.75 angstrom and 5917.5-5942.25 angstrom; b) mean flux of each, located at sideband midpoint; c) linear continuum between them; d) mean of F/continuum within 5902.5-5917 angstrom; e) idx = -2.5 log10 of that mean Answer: 0.13 mag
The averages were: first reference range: 27.7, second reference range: 26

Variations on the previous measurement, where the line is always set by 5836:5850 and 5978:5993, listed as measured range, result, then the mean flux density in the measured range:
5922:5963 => -0.05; 26.7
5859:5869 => 0.03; 26.1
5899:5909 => 0.17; 22.2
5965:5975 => 0.00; 24.9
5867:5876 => 0.02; 26.2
